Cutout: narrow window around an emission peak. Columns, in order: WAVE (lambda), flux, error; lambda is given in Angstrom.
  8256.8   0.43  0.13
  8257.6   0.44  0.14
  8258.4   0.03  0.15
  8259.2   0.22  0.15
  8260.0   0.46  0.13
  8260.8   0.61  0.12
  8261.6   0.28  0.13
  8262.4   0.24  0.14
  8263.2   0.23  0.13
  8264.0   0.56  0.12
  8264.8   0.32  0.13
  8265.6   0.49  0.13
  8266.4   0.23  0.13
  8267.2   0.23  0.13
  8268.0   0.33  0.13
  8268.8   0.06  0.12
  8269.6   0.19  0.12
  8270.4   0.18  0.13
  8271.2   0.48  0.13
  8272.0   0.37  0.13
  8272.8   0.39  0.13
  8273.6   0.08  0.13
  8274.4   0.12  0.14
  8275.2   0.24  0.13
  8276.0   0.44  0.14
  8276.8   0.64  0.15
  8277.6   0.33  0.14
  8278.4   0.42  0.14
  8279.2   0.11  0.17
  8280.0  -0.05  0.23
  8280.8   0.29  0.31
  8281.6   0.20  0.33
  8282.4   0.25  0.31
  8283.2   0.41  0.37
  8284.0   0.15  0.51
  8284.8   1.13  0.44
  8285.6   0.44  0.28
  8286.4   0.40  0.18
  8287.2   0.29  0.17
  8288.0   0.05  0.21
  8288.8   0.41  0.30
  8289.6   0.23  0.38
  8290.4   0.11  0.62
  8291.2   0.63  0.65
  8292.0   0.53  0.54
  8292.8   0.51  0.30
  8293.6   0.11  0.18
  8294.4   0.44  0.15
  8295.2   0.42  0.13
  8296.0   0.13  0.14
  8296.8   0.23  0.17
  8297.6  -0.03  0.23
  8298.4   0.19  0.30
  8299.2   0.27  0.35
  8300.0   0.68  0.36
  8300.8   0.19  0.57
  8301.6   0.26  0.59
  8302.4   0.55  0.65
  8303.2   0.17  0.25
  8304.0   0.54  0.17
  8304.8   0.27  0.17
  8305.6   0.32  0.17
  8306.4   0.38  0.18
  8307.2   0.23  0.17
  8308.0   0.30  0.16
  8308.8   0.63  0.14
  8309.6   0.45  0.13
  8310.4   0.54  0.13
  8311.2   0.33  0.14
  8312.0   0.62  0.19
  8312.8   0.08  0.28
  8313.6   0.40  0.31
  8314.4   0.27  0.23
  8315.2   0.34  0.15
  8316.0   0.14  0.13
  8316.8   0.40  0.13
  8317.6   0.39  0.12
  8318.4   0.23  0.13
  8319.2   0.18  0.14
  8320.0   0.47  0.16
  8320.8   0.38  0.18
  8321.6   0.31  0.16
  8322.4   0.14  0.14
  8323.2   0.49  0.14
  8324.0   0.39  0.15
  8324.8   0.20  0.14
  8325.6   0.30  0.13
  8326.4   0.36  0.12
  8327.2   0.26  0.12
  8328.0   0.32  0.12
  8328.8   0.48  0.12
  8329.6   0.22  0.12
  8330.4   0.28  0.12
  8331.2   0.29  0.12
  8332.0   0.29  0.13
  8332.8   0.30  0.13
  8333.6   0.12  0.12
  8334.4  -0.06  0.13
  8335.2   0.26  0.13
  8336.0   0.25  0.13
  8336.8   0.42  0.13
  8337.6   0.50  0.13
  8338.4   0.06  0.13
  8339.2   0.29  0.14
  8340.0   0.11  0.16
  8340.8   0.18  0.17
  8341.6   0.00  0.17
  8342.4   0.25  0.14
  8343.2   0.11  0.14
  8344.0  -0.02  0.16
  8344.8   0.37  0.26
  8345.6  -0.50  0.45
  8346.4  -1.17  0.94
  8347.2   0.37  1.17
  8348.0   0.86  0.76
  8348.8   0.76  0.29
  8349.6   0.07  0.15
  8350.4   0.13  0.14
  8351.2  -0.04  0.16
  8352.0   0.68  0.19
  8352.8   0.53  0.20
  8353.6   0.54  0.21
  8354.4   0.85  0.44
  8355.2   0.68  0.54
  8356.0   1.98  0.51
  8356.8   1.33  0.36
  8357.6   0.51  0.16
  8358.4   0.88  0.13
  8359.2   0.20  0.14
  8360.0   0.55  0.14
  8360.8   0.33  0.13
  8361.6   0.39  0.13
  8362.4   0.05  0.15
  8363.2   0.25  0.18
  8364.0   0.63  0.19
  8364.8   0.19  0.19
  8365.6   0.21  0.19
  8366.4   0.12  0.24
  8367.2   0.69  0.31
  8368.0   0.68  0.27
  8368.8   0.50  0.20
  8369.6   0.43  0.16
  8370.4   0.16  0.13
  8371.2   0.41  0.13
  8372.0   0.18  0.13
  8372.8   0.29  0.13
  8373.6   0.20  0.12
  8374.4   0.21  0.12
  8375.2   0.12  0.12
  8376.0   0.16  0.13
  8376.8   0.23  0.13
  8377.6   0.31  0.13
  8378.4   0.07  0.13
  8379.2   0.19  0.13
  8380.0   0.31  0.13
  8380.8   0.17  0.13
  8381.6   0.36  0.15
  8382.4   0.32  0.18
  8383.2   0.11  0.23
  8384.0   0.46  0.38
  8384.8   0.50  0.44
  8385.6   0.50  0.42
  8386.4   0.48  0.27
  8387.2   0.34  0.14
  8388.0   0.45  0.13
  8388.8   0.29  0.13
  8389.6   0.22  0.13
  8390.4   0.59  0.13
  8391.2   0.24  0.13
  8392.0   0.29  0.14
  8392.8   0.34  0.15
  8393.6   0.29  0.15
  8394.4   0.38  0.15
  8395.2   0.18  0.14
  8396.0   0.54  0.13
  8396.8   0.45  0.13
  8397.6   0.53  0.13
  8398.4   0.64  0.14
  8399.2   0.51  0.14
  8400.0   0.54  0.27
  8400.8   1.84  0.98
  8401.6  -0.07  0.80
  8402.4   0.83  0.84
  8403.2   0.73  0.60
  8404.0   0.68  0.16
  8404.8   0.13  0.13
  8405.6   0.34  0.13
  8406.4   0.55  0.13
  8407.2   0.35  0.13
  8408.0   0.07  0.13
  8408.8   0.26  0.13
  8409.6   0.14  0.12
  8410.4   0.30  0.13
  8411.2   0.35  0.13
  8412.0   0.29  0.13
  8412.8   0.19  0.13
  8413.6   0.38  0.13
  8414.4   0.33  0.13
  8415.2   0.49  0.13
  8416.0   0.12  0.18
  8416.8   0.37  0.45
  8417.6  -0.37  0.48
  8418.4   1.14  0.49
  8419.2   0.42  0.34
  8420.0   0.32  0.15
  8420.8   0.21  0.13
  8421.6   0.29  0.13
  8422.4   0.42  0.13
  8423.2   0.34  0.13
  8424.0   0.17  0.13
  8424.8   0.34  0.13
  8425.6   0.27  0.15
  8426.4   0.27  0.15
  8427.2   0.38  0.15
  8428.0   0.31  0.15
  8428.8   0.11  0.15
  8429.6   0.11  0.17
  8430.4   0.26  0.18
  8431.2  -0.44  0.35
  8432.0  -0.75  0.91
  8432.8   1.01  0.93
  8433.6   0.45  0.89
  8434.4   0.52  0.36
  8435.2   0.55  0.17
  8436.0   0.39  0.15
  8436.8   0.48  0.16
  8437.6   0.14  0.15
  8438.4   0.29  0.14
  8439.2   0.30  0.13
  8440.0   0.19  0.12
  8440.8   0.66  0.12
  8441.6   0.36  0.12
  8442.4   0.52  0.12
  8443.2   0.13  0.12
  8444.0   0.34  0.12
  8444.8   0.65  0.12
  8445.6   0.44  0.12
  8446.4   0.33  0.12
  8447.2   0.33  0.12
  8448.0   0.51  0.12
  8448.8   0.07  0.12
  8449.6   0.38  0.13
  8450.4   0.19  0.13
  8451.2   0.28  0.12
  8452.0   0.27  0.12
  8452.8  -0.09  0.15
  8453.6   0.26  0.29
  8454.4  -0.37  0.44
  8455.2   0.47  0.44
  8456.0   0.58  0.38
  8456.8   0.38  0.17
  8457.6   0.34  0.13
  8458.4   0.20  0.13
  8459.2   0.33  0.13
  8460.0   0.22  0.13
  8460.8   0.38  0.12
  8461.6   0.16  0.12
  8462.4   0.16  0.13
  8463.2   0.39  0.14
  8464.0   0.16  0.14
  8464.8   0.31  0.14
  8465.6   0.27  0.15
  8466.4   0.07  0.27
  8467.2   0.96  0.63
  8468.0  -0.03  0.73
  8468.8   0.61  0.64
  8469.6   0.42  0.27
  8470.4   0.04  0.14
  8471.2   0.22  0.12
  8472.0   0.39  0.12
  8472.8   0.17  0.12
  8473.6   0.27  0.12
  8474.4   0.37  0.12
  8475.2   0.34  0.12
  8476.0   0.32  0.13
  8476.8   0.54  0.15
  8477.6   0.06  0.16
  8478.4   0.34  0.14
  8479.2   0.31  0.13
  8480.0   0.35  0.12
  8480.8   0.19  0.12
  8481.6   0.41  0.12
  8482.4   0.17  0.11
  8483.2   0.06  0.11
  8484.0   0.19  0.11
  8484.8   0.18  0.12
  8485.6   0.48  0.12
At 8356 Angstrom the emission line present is Hgamma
